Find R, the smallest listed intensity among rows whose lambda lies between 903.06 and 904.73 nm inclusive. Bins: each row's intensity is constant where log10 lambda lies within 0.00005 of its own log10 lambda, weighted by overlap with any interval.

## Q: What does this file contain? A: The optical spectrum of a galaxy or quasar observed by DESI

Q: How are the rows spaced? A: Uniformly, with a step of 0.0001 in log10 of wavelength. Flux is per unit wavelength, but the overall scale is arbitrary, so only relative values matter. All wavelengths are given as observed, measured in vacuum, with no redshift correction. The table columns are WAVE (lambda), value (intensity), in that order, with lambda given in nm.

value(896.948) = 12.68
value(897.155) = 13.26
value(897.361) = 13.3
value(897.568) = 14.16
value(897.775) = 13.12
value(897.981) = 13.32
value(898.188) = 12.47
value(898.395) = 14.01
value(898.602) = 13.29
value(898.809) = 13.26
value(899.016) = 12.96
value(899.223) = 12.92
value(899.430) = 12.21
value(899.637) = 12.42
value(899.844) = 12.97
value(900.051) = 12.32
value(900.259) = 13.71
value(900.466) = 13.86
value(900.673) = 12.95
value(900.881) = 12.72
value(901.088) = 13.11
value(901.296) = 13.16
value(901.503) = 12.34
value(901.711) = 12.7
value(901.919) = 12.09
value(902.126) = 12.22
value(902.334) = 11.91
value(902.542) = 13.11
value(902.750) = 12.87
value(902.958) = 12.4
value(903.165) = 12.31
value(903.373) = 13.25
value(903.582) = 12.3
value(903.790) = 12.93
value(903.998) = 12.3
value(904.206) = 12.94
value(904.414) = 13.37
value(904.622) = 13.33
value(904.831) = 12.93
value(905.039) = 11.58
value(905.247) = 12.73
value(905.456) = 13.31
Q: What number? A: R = 12.3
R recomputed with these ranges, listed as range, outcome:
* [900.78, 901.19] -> 12.72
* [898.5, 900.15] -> 12.21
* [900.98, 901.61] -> 12.34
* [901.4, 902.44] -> 11.91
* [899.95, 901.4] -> 12.32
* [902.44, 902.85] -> 12.87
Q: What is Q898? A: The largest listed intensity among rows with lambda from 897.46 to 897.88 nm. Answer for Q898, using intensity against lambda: 14.16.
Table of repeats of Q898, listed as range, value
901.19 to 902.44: 13.16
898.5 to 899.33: 13.29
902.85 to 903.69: 13.25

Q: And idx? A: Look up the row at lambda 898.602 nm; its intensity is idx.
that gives 13.29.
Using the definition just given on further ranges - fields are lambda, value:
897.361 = 13.3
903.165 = 12.31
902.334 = 11.91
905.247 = 12.73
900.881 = 12.72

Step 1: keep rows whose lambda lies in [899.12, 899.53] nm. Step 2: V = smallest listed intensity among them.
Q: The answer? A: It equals 12.21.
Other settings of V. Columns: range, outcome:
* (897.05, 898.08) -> 13.12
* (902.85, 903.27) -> 12.31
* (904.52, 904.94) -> 12.93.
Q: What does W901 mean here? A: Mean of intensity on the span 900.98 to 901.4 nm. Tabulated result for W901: 13.1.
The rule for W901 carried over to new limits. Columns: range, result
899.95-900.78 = 13.2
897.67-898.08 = 13.2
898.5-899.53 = 12.9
